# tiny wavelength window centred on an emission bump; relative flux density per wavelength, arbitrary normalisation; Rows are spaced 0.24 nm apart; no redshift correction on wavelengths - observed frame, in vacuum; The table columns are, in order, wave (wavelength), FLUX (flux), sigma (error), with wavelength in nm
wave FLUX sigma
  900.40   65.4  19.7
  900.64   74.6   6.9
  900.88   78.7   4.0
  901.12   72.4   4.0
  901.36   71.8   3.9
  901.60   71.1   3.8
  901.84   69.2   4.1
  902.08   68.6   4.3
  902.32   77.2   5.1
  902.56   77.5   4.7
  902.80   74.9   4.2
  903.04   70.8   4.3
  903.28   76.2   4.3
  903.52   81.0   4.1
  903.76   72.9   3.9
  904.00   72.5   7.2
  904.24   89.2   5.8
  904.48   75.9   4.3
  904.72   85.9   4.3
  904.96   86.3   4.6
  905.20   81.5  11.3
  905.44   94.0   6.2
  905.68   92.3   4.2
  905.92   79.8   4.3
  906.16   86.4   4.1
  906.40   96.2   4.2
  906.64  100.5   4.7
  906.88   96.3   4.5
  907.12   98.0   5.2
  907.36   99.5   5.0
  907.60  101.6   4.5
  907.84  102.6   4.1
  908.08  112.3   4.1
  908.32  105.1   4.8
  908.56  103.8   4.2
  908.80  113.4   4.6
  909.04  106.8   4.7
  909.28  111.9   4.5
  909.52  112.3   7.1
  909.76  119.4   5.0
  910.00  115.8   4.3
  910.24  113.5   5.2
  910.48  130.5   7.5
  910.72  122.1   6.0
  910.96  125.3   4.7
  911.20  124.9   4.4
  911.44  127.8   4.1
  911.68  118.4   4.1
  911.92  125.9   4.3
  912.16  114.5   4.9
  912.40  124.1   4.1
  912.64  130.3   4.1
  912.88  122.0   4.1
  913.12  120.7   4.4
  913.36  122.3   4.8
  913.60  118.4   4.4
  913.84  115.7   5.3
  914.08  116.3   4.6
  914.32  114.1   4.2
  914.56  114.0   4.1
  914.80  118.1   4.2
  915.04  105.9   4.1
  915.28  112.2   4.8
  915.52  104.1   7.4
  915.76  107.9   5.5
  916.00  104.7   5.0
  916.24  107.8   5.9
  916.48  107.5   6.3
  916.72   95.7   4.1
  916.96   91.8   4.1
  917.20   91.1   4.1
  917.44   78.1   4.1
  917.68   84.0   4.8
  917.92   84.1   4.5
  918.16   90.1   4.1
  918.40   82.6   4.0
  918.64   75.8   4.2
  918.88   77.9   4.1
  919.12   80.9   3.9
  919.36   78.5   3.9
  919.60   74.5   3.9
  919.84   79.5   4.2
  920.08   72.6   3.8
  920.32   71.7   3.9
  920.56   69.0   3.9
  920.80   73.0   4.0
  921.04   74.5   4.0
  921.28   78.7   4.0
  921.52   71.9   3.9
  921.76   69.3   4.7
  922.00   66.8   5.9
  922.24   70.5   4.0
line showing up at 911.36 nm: Mg II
